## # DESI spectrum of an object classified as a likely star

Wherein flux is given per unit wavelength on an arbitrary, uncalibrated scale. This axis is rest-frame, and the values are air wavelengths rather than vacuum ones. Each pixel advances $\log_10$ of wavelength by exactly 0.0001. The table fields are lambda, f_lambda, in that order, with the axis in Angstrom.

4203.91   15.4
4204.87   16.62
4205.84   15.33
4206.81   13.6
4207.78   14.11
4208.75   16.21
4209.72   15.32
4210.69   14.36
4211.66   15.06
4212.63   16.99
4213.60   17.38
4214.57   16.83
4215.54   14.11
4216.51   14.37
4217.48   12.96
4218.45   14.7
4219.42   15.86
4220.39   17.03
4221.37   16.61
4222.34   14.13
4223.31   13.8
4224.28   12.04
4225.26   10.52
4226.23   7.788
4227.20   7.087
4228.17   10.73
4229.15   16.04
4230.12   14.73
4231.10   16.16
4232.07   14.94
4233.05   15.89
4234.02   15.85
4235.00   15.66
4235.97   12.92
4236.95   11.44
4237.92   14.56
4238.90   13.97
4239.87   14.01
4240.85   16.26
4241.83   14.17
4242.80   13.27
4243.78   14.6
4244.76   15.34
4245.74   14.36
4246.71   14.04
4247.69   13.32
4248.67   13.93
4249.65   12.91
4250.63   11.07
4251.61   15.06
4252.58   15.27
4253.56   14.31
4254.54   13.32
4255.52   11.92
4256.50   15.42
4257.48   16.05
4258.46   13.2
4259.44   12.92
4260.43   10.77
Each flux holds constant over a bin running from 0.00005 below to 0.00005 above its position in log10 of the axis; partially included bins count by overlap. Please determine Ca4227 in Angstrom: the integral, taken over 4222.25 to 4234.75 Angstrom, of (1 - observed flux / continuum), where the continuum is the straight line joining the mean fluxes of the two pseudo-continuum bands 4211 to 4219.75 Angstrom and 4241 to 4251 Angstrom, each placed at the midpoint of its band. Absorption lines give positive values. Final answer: 1.4 Angstrom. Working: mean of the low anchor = 15.3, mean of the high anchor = 13.8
